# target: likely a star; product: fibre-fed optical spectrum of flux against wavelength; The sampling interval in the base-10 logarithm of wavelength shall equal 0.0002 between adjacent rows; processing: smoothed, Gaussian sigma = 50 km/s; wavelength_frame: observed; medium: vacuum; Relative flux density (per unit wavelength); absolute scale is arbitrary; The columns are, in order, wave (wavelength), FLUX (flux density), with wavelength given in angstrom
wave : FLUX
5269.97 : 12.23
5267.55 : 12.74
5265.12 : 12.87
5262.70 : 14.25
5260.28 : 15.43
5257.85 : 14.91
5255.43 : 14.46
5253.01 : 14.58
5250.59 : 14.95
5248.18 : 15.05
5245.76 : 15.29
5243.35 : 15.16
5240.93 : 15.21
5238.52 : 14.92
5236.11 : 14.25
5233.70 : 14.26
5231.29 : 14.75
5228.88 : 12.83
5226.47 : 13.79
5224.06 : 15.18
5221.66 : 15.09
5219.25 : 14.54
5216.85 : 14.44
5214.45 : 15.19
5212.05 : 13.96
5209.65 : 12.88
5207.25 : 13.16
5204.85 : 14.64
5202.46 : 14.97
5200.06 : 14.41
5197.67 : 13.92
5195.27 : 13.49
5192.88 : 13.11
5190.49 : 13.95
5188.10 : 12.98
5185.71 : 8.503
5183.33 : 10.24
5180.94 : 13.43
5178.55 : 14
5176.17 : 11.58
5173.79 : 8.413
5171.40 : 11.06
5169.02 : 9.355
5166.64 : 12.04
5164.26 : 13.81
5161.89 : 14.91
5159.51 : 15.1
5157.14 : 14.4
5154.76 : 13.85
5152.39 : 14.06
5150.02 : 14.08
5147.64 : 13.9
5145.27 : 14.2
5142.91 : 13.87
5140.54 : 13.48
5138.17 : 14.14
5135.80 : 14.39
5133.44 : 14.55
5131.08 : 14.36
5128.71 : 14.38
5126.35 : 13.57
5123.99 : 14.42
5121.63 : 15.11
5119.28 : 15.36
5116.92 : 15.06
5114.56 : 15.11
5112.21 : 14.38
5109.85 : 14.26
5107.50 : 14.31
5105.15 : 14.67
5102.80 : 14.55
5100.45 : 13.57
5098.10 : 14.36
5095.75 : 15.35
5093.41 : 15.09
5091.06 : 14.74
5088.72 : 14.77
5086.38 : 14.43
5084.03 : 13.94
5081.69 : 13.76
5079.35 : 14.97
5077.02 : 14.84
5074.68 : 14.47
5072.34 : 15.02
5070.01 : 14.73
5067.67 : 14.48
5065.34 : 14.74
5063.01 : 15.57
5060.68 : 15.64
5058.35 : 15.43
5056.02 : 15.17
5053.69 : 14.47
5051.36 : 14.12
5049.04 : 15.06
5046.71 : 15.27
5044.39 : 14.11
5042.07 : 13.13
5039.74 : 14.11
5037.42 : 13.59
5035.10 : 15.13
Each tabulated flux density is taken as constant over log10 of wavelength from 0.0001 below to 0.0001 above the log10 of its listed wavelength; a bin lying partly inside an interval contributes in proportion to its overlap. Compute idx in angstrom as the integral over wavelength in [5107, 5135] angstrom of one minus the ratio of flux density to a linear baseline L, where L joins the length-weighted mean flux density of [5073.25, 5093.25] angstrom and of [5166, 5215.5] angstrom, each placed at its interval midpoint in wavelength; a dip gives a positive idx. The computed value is -1.4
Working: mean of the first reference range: 14.5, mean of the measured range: 14.6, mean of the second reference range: 12.6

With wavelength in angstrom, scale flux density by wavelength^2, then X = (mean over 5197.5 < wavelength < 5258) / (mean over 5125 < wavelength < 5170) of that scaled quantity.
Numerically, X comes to 1.08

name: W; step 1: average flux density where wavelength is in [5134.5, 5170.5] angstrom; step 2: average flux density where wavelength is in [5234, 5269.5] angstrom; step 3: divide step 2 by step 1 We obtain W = 1.1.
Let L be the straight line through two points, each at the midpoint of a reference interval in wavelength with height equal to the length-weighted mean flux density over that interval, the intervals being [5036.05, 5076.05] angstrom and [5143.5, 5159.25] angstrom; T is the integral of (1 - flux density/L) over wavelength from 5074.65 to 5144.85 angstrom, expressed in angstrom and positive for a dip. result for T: -0.5 angstrom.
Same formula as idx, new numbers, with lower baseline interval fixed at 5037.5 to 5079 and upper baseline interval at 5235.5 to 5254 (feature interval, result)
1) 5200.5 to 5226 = 0.90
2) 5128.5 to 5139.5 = 0.34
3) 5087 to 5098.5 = -0.10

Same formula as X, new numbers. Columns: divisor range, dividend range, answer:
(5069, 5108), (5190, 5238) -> 1.02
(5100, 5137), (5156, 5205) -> 0.90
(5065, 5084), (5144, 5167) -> 1.00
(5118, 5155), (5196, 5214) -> 1.01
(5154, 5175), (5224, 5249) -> 1.20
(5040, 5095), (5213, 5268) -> 1.06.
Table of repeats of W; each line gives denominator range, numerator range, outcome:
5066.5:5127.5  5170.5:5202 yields 0.84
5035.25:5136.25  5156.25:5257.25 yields 0.93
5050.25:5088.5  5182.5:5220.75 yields 0.91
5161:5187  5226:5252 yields 1.27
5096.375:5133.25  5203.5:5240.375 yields 0.98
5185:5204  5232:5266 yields 1.10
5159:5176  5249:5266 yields 1.22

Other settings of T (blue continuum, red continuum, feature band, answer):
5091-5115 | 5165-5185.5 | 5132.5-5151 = -1.9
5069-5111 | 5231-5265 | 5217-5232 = 0.4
